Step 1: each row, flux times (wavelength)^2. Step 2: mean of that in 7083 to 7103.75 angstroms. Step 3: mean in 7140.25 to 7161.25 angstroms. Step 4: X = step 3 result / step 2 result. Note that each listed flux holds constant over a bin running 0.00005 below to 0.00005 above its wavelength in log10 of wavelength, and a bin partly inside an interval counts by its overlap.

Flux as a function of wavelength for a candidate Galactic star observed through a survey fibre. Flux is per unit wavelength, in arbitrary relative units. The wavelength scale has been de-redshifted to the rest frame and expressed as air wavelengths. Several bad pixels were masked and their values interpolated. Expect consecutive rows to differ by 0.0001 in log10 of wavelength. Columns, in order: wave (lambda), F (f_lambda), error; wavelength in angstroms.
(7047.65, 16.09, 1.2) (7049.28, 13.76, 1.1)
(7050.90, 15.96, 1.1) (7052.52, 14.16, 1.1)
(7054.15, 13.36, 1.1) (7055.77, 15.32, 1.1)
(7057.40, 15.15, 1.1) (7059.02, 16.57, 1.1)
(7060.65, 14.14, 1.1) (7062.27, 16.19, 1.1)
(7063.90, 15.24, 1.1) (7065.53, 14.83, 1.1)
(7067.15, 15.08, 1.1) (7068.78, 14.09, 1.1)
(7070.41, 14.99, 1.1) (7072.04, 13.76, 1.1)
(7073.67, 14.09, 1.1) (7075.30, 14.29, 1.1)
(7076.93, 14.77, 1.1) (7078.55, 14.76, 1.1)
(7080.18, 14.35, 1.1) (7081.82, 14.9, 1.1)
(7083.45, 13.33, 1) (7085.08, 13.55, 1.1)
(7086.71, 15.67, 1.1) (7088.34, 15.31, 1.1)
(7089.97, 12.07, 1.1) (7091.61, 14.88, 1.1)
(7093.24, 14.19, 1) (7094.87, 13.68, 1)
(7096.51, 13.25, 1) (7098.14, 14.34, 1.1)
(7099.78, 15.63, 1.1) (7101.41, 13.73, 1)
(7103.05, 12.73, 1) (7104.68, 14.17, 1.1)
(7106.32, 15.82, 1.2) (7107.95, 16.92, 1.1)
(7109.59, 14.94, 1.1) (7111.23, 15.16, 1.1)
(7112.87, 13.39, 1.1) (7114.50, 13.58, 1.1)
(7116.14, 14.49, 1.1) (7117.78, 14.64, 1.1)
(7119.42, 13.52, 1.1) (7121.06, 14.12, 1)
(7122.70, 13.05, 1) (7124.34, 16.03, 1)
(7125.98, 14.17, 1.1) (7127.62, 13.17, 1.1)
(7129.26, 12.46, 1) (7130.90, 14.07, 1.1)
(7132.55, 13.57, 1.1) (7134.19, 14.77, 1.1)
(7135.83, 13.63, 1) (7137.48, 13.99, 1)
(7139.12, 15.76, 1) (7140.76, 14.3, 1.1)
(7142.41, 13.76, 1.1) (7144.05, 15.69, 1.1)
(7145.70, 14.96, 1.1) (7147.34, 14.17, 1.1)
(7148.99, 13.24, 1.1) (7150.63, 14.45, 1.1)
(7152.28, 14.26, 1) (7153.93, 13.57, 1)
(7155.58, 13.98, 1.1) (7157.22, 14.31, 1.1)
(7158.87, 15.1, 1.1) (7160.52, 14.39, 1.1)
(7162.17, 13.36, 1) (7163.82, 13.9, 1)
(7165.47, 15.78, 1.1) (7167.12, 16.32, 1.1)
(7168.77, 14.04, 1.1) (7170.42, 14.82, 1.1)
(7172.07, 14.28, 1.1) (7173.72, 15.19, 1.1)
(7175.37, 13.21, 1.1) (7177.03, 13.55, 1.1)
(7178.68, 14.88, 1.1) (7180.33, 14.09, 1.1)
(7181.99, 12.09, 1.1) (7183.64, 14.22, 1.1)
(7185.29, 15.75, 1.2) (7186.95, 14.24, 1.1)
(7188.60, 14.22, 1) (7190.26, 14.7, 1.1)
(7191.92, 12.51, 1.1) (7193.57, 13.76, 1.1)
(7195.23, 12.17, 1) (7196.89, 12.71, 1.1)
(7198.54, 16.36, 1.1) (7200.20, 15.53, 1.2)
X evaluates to 1.0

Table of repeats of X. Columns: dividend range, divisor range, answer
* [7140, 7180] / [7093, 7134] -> 1.03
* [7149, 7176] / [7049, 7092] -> 1.01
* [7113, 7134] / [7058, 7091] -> 0.97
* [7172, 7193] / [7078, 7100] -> 1.01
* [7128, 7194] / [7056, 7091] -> 1.00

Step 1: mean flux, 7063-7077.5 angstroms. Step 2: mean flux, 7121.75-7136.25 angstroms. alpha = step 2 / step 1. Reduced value 0.95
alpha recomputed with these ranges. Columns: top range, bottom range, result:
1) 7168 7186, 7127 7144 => 1.01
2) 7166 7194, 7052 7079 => 0.97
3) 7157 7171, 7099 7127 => 1.01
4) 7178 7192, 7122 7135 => 1.02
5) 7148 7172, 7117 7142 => 1.02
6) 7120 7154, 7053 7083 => 0.96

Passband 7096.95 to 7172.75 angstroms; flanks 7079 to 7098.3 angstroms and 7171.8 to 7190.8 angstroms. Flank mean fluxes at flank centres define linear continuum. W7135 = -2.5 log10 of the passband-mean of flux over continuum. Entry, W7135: -0.01 mag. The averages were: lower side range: 14.1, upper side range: 14.2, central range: 14.4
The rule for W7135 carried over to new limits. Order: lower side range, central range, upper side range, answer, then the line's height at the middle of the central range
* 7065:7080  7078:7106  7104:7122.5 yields 0.03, 14.5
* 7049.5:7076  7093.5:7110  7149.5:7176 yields 0.01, 14.7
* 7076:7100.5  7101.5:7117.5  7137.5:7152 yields -0.01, 14.4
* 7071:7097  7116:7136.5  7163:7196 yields 0.02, 14.2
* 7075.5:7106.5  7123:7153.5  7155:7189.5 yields 0.01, 14.3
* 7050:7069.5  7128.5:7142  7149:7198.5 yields 0.03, 14.4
